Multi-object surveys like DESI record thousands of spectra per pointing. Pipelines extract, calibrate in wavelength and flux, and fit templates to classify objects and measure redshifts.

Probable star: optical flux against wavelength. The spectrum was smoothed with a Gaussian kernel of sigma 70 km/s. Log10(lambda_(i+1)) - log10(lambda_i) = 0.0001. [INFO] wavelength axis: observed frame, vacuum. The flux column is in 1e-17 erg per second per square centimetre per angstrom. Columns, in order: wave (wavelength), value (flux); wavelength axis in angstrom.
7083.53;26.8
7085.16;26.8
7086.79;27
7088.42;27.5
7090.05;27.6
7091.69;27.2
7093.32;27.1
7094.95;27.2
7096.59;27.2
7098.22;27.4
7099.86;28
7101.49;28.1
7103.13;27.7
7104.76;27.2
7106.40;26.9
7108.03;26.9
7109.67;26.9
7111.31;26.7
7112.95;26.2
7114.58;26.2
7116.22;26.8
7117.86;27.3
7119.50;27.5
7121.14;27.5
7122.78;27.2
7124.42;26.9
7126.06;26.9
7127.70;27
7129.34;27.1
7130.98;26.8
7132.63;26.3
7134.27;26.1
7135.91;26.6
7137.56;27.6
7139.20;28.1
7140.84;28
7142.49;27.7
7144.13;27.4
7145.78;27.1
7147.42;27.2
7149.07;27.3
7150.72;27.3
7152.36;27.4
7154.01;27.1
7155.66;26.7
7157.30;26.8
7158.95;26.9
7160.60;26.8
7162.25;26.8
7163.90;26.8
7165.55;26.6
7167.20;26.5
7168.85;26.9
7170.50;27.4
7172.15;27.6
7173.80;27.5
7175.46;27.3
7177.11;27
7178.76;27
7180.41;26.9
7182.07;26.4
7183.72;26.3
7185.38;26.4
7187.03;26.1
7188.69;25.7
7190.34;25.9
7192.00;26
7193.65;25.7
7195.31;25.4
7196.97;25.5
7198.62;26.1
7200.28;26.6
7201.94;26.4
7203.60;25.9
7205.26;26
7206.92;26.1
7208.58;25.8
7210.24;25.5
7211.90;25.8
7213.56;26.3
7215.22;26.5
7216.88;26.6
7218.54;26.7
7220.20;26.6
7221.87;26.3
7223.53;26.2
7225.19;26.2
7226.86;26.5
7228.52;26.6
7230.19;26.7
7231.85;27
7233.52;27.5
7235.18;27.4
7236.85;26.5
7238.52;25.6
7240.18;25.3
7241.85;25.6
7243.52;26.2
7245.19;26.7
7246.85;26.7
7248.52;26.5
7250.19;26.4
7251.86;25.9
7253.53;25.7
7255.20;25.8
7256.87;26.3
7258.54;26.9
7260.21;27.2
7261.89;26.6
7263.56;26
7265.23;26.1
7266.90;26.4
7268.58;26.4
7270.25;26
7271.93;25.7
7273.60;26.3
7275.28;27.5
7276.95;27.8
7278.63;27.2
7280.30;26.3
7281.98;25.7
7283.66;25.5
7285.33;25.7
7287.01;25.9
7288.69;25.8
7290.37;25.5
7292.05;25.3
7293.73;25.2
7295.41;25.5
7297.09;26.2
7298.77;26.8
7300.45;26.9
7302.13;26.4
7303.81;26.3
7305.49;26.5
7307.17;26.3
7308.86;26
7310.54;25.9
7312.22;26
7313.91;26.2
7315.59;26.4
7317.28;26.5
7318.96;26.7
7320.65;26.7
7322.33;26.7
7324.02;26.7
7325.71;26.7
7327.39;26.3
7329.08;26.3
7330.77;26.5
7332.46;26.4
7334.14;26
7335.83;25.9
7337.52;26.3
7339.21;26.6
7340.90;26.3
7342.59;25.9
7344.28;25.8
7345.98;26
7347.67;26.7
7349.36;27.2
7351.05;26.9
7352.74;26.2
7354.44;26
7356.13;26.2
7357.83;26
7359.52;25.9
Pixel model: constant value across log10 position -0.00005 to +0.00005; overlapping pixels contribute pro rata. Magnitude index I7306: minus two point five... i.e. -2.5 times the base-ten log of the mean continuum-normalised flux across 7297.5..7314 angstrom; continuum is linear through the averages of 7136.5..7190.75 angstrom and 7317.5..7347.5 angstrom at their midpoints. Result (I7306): 0.00 mag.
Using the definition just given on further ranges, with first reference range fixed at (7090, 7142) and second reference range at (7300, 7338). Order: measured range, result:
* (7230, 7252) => 0.01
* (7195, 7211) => 0.04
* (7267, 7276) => 0.01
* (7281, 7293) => 0.04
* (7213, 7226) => 0.01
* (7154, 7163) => 0.01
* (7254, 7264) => 0.01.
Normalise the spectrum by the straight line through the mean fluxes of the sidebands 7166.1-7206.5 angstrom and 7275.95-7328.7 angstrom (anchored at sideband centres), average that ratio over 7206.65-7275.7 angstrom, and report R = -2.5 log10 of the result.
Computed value 0.00 mag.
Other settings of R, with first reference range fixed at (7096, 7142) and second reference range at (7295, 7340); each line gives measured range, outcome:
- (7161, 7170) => 0.01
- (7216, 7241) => 0.01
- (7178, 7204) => 0.03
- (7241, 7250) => 0.01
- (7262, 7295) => 0.02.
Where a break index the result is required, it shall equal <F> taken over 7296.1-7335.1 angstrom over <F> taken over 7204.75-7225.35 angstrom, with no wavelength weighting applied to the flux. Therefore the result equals 1.01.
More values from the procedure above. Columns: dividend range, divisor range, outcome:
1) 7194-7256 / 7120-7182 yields 0.97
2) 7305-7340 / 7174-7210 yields 1.01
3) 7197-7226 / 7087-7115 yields 0.96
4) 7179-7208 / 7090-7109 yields 0.95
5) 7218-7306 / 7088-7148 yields 0.97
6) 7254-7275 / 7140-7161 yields 0.97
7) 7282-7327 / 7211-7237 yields 0.98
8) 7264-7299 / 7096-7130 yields 0.96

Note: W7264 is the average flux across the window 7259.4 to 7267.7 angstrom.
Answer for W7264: 26.5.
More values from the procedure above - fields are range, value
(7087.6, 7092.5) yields 27.4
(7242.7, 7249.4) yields 26.5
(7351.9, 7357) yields 26.1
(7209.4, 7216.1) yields 26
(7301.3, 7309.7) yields 26.3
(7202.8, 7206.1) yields 25.9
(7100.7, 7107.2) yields 27.5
